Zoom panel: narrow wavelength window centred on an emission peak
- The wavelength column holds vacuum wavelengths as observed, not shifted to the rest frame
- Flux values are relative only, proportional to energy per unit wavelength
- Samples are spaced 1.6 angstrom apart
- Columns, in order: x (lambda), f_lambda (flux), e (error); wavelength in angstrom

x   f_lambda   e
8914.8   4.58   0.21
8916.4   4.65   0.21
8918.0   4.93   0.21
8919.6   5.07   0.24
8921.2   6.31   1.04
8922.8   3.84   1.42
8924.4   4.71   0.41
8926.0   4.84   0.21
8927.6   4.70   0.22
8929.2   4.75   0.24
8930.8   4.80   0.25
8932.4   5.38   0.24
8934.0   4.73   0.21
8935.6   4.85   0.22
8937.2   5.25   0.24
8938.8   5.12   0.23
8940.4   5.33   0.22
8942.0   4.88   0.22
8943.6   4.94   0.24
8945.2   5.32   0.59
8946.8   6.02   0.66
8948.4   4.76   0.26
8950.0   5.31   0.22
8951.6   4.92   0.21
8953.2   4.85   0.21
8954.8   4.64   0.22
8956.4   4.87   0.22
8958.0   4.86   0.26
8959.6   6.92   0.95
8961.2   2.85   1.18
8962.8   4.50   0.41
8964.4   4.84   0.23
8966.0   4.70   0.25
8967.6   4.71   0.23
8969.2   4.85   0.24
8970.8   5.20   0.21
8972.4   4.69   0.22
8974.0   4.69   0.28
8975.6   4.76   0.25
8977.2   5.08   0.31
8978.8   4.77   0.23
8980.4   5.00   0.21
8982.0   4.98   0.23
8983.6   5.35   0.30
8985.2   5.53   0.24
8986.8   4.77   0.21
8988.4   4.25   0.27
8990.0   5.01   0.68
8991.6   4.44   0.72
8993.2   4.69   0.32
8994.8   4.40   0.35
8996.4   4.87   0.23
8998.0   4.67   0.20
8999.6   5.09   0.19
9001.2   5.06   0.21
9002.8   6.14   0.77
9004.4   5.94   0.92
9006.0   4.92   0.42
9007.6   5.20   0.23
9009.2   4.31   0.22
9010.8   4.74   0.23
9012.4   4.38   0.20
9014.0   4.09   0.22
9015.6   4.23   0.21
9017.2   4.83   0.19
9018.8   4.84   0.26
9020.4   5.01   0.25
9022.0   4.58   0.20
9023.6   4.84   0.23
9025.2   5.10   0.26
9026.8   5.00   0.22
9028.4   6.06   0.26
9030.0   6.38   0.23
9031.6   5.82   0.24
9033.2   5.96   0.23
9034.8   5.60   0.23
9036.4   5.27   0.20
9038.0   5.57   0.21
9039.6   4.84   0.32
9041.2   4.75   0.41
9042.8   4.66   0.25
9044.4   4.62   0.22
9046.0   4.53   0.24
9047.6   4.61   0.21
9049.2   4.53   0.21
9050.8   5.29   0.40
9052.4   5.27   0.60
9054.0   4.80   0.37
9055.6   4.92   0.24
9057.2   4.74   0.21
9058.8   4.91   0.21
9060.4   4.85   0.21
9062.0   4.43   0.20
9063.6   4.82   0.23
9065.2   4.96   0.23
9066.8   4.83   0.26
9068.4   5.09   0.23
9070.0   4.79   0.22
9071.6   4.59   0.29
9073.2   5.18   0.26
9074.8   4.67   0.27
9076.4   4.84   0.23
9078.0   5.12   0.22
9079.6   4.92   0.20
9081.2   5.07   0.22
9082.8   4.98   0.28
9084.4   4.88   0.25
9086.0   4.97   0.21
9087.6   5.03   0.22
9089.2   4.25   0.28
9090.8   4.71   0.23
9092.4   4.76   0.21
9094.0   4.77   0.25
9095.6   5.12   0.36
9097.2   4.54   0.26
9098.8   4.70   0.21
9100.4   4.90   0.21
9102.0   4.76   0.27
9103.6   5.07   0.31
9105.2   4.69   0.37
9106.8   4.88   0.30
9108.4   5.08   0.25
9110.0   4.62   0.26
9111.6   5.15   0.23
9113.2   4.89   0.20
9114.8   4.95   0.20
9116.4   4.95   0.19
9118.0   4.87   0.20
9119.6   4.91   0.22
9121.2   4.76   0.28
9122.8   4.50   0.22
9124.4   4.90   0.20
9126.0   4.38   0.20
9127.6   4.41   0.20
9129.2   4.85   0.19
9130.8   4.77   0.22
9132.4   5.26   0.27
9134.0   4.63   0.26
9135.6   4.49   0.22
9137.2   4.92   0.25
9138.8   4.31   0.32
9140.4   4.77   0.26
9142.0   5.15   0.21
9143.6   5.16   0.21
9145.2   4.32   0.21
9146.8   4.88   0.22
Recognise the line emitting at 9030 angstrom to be [N II]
